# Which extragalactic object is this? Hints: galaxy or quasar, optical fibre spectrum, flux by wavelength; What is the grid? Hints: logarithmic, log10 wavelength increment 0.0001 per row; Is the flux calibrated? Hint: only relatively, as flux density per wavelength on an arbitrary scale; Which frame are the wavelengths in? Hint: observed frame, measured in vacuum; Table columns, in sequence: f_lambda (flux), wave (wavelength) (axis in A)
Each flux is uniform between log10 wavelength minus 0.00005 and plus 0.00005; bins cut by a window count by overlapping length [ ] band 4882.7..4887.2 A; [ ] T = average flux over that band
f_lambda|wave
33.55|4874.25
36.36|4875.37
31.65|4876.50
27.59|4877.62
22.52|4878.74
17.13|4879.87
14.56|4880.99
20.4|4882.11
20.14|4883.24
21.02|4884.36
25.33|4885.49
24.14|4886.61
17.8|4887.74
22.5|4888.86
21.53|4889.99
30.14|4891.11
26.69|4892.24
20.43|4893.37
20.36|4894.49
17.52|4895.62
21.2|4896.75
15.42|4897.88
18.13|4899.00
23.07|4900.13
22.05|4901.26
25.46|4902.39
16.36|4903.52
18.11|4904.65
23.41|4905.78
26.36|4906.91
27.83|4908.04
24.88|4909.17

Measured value 22.6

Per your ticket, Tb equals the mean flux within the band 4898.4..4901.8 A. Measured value 21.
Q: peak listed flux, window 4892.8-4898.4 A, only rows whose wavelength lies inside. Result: 21.2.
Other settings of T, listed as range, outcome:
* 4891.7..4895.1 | 22.4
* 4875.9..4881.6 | 22.7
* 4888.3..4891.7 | 24.7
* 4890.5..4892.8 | 28.3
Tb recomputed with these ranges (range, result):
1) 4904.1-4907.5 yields 22.7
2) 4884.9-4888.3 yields 22.4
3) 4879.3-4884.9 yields 18.6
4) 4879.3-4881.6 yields 16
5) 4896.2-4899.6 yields 18.3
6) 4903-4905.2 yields 17.2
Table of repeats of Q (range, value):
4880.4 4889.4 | 25.33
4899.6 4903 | 25.46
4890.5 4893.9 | 30.14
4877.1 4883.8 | 27.59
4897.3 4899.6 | 18.13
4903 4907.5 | 26.36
